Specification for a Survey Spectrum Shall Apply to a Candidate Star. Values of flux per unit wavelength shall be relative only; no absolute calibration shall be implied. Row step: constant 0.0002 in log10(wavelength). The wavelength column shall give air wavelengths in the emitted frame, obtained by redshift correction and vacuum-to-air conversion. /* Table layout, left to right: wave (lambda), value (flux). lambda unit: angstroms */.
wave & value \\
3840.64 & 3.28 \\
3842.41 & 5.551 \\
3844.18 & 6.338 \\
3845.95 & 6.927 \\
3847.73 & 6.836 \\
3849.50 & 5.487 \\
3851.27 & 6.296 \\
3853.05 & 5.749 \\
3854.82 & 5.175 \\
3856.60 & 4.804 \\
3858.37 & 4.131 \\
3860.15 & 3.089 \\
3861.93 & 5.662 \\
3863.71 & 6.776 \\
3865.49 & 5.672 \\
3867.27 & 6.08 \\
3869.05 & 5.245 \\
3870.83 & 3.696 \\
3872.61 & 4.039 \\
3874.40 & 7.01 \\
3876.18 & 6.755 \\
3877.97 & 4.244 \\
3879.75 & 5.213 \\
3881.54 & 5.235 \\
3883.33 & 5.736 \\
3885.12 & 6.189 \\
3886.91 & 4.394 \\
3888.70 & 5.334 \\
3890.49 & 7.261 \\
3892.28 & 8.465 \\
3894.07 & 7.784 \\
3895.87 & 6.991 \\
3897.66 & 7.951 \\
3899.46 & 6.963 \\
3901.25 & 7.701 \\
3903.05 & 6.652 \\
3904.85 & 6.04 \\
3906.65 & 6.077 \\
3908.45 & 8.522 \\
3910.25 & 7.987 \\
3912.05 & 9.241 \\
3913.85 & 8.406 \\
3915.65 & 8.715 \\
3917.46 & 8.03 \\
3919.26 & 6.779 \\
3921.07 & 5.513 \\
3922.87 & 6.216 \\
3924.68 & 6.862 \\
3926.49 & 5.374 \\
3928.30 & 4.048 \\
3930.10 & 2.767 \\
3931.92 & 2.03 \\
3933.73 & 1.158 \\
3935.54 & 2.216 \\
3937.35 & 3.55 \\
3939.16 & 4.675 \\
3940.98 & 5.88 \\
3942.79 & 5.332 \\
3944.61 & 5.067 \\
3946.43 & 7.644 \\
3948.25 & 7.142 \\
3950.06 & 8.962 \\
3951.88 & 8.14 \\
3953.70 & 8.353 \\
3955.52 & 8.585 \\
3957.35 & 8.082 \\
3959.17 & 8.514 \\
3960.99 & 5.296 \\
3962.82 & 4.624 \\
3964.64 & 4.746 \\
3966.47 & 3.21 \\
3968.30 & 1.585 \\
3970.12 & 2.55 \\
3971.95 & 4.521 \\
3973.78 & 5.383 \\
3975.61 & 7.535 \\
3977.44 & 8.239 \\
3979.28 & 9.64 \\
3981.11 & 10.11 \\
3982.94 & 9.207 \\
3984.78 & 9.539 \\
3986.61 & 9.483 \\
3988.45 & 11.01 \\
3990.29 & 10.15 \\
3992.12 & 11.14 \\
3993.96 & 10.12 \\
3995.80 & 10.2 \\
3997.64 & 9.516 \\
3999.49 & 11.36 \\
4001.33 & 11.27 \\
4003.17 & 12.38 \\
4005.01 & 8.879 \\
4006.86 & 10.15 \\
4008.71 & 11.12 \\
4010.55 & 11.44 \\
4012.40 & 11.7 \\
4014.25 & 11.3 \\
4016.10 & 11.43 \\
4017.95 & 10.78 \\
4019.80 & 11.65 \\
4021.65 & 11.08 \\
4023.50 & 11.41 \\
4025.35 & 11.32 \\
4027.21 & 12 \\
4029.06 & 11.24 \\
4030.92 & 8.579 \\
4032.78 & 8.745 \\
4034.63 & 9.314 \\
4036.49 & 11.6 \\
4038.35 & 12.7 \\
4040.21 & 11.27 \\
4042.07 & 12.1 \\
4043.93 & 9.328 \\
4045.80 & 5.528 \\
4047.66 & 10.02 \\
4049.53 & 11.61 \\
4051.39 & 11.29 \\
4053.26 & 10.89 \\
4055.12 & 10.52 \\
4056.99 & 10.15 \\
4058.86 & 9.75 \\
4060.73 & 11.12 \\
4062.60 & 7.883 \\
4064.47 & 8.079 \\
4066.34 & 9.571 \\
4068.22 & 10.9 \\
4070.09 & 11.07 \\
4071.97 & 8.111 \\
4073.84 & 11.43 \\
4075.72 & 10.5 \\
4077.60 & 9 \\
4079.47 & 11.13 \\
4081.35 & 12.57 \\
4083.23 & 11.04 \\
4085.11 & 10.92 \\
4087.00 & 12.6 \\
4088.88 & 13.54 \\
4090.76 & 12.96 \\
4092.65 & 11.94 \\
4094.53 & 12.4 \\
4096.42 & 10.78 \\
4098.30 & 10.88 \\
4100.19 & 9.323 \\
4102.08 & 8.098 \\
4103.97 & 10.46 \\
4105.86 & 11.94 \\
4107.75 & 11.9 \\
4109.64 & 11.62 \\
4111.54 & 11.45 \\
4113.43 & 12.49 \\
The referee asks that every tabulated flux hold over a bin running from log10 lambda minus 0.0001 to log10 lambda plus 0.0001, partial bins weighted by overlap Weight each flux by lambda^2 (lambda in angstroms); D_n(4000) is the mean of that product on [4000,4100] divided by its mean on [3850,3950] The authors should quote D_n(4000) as 2.0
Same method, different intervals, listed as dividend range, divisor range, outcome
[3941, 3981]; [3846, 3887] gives 1.24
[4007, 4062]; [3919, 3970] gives 2.08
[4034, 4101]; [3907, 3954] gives 1.88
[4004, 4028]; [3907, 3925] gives 1.54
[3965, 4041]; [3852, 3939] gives 1.75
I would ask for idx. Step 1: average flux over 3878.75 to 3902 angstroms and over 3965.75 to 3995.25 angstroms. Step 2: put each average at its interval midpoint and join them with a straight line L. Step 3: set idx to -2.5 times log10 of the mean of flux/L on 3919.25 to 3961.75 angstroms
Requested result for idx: 0.25 mag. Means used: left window 6.54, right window 7.78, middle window 5.74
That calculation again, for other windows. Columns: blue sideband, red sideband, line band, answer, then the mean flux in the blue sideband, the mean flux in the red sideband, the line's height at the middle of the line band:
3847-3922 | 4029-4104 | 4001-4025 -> -0.199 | 6.29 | 10.5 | 9.26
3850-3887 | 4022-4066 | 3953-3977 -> 0.380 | 5.32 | 10.3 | 8.05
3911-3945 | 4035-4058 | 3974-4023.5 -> -0.217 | 5.37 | 10.5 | 8.46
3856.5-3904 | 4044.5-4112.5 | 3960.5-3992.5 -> 0.171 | 5.91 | 10.6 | 8.21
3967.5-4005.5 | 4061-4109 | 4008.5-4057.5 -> -0.111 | 8.78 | 10.8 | 9.72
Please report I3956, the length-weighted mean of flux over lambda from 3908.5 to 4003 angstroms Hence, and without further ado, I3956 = 7.04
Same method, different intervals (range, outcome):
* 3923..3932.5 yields 4.45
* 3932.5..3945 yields 3.89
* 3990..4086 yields 10.5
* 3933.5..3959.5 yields 6.31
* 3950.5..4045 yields 9.29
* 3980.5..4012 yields 10.4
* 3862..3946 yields 5.92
